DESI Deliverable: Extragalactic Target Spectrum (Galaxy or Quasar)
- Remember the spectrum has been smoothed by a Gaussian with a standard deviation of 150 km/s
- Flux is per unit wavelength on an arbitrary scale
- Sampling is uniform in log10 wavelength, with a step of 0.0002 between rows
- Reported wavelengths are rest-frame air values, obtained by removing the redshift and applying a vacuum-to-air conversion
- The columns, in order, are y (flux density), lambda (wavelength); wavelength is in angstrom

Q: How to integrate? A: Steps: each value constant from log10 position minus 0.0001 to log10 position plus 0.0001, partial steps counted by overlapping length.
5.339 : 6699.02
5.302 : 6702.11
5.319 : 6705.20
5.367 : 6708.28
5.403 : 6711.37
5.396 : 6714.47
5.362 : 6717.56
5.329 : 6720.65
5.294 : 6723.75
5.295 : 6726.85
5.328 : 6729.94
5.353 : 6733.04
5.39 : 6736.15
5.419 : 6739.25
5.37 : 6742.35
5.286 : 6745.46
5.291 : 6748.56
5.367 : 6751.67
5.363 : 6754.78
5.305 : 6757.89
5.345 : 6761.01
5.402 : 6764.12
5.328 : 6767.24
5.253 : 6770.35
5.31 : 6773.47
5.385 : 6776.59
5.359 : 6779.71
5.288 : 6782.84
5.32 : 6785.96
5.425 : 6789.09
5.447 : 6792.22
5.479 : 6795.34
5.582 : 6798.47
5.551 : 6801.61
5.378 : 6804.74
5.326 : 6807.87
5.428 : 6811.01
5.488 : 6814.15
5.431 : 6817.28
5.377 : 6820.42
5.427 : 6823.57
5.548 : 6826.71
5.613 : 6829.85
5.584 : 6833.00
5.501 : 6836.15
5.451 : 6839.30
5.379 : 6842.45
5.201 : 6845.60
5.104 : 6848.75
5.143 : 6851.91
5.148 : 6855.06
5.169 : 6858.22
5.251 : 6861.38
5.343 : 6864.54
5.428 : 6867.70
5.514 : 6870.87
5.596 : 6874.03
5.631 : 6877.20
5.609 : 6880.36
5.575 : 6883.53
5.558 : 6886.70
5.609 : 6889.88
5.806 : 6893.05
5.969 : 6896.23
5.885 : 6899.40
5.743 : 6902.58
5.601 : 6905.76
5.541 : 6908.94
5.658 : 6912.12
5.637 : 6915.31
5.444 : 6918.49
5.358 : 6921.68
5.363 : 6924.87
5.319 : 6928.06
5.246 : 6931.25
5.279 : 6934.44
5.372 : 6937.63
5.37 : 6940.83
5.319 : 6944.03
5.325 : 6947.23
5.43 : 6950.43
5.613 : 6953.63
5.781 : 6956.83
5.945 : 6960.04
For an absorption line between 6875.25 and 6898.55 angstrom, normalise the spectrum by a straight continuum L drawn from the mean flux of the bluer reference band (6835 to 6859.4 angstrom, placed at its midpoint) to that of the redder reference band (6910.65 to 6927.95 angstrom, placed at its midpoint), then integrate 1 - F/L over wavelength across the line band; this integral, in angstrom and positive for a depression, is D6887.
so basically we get -1.3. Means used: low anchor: 5.26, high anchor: 5.47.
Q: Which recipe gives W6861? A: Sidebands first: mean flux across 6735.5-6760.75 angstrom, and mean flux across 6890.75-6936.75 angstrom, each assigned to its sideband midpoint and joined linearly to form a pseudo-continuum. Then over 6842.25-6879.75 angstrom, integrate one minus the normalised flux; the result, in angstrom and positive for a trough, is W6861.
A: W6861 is 1.1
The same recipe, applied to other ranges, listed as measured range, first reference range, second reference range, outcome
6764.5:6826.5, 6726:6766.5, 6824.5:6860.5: -0.63 angstrom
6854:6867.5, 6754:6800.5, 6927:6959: 0.36 angstrom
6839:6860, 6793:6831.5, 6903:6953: 0.93 angstrom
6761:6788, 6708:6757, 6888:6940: 0.31 angstrom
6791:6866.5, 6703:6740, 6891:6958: 0.75 angstrom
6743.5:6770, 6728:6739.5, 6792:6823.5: 0.29 angstrom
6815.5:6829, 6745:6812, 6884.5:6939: -0.05 angstrom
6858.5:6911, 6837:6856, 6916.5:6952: -2.96 angstrom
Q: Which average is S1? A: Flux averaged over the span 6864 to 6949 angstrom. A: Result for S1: 5.52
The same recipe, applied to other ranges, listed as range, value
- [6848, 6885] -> 5.38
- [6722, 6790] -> 5.34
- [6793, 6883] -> 5.42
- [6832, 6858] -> 5.3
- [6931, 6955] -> 5.37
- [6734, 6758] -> 5.35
